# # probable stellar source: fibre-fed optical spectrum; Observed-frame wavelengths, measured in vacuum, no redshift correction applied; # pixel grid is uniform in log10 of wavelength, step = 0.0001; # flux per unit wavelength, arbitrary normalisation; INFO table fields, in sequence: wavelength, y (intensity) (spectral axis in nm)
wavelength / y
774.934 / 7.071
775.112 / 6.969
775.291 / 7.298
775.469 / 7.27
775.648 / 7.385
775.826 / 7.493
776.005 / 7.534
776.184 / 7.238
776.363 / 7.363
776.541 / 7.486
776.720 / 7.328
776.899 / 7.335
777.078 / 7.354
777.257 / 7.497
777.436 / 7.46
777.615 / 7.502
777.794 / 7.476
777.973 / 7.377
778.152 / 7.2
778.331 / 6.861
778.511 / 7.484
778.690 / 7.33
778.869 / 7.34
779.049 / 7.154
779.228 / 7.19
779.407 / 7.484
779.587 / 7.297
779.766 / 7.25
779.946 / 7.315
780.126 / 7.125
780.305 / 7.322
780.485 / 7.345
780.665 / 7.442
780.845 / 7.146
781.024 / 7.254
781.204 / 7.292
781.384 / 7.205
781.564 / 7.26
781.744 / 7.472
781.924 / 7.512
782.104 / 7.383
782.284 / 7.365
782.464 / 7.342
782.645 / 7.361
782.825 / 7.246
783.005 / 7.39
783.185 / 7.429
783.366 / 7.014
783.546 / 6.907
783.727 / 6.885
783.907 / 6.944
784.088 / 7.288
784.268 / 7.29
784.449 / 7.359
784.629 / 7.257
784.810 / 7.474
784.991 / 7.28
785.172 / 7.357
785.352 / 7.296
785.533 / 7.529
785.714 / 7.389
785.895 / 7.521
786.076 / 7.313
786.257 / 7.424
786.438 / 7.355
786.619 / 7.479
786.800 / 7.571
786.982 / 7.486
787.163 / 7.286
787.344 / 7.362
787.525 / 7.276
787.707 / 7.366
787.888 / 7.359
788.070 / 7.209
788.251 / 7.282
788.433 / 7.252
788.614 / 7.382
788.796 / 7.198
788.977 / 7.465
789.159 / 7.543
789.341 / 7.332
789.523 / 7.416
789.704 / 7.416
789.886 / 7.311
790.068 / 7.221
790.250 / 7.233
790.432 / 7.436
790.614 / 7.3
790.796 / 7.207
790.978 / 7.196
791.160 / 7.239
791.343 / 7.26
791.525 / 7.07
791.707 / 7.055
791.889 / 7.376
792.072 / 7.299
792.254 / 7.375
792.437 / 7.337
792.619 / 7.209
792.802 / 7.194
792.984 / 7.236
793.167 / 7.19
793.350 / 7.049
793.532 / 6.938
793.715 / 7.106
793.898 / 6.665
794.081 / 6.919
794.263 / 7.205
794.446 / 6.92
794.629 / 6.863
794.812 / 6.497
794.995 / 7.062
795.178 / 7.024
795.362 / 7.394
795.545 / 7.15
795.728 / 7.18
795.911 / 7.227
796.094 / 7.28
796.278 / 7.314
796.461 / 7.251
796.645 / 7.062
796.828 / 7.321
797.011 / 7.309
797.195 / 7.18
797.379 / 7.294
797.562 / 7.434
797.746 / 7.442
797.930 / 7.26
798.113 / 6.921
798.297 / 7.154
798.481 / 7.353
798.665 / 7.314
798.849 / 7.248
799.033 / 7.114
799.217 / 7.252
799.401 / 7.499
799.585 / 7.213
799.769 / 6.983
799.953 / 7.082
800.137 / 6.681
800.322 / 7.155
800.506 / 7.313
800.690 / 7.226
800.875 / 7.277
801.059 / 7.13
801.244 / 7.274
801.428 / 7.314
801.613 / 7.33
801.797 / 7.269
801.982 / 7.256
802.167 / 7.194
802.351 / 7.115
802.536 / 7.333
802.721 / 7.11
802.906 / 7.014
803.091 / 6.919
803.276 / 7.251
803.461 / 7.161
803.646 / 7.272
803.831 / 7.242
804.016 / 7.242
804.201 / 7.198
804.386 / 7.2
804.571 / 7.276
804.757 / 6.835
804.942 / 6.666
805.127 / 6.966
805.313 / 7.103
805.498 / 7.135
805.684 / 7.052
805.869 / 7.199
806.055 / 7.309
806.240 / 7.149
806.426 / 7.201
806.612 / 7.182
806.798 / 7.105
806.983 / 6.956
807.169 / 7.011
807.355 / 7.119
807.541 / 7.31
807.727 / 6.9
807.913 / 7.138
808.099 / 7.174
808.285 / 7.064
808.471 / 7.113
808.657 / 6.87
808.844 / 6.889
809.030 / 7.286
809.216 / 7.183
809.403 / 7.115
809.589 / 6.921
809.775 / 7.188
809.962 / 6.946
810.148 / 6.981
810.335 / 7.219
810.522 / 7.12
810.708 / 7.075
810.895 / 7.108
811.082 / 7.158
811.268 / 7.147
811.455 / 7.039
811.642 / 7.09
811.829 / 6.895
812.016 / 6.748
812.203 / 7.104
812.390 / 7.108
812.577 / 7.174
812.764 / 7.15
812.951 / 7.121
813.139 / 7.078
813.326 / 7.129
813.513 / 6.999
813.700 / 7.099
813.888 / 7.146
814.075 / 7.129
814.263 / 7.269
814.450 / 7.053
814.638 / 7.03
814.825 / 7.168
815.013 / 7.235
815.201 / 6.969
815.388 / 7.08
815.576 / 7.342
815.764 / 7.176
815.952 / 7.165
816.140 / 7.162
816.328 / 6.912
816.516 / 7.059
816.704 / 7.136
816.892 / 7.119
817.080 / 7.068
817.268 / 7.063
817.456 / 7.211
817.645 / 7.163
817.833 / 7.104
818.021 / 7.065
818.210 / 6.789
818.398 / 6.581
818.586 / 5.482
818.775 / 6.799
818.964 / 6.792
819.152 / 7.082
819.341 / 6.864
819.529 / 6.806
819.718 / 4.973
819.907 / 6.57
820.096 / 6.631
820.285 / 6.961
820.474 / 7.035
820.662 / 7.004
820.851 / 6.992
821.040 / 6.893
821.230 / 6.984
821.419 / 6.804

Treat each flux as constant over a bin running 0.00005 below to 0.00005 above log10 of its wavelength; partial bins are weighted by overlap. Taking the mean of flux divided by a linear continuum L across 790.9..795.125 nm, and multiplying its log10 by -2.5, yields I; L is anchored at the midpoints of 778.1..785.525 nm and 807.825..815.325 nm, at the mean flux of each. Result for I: 0.02 mag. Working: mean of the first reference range 7.28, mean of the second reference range 7.09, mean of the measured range 7.1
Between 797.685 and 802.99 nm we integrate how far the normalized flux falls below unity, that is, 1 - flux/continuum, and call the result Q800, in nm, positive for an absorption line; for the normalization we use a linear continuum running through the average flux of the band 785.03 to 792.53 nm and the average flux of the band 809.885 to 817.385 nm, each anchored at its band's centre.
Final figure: 0.018 nm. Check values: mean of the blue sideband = 7.34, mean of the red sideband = 7.1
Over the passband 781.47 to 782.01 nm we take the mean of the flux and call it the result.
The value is 7.41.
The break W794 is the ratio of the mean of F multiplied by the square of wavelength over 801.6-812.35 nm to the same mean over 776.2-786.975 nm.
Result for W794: 1.03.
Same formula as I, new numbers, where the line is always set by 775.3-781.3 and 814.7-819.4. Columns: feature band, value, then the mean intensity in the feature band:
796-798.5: -0.014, 7.25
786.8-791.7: -0.012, 7.31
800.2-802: -0.018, 7.24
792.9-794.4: 0.024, 7.03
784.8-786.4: -0.019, 7.39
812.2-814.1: -0.014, 7.11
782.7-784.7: 0.014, 7.19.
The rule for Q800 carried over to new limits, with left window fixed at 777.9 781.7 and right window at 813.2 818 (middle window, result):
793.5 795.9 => 0.07 nm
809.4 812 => 0.03 nm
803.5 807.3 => 0.03 nm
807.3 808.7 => 0.01 nm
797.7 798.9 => -0.01 nm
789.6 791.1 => -0.01 nm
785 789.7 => -0.09 nm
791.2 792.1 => 0.00 nm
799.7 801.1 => 0.02 nm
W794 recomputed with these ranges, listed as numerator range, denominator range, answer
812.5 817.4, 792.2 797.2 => 1.05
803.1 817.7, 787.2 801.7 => 1.02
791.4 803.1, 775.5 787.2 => 1.02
